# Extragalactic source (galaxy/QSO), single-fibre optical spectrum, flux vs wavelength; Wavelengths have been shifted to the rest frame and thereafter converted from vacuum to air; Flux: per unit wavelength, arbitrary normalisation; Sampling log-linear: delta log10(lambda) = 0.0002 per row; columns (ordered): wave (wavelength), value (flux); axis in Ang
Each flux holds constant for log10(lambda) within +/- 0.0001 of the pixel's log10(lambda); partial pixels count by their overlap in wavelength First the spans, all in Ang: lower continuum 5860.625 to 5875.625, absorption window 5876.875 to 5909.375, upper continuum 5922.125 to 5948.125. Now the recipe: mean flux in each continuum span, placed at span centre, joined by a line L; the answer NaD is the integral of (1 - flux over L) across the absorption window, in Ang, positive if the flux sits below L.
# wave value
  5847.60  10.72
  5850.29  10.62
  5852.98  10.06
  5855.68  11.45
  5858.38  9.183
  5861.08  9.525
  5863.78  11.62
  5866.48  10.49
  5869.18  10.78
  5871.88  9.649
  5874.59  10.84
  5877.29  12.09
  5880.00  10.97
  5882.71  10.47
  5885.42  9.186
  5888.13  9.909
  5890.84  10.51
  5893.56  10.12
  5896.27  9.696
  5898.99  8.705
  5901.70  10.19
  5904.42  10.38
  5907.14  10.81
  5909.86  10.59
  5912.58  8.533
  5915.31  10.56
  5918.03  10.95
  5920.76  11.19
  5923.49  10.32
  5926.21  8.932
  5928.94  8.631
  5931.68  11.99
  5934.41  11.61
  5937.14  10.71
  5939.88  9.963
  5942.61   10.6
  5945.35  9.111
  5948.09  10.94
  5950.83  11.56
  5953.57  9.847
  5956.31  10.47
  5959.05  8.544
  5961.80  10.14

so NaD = 0.7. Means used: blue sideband 10.5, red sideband 10.2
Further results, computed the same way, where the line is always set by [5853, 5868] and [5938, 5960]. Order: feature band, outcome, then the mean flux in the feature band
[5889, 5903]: 0.6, 9.85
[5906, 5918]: 0.1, 10.2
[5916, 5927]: -0.2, 10.4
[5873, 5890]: -0.3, 10.6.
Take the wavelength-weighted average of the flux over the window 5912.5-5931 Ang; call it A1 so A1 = 10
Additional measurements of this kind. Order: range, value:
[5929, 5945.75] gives 10.6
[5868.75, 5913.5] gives 10.2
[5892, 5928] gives 10.1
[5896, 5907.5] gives 9.91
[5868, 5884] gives 10.8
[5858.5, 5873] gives 10.3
